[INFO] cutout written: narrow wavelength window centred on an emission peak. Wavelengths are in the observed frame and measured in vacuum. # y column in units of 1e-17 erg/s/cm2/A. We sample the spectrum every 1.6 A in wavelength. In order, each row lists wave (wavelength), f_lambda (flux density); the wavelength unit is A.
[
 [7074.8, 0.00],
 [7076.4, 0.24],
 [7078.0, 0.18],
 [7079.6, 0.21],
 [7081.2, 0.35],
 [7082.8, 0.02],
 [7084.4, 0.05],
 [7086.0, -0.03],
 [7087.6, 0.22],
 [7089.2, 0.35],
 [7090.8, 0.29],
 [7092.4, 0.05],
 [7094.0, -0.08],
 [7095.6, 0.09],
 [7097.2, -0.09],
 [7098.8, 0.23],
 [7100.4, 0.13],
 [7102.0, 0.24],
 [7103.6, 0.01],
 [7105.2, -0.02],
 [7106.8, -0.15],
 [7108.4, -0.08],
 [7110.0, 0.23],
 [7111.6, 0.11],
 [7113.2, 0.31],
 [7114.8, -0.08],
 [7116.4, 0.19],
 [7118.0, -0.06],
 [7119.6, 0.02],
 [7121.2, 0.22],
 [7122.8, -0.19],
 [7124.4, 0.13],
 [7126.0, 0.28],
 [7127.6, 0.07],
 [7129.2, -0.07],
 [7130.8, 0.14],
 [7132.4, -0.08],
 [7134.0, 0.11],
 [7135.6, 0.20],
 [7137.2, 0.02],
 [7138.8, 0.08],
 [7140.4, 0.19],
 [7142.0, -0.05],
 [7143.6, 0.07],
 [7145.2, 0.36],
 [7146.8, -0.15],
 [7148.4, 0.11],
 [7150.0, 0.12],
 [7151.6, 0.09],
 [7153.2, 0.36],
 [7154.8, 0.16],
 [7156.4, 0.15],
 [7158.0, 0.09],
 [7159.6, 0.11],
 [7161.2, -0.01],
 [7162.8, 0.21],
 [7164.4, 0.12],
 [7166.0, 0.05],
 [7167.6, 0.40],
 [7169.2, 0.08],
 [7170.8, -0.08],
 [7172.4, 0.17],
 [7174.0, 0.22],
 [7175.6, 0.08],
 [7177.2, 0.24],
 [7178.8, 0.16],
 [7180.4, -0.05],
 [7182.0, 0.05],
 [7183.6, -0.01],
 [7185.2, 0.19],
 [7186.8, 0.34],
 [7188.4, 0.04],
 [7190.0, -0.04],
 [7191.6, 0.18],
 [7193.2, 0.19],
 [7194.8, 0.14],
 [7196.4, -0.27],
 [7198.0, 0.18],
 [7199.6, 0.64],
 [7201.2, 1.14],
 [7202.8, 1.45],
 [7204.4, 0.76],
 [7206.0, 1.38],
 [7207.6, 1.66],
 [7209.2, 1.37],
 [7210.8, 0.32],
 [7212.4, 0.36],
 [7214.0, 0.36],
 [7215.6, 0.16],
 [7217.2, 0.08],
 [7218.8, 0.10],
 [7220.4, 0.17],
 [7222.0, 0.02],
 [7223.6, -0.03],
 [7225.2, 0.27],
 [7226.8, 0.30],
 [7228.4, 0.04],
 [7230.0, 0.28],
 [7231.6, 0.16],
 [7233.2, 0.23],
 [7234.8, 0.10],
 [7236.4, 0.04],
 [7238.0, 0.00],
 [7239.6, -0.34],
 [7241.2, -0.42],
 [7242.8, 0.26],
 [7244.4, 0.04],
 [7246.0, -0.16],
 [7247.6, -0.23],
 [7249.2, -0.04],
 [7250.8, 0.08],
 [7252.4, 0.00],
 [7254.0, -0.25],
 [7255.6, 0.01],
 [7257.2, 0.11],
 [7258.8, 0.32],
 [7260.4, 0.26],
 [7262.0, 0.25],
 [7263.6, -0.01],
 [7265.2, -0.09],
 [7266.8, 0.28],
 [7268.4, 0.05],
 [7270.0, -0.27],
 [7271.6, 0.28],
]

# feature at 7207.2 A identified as [O II] 3727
